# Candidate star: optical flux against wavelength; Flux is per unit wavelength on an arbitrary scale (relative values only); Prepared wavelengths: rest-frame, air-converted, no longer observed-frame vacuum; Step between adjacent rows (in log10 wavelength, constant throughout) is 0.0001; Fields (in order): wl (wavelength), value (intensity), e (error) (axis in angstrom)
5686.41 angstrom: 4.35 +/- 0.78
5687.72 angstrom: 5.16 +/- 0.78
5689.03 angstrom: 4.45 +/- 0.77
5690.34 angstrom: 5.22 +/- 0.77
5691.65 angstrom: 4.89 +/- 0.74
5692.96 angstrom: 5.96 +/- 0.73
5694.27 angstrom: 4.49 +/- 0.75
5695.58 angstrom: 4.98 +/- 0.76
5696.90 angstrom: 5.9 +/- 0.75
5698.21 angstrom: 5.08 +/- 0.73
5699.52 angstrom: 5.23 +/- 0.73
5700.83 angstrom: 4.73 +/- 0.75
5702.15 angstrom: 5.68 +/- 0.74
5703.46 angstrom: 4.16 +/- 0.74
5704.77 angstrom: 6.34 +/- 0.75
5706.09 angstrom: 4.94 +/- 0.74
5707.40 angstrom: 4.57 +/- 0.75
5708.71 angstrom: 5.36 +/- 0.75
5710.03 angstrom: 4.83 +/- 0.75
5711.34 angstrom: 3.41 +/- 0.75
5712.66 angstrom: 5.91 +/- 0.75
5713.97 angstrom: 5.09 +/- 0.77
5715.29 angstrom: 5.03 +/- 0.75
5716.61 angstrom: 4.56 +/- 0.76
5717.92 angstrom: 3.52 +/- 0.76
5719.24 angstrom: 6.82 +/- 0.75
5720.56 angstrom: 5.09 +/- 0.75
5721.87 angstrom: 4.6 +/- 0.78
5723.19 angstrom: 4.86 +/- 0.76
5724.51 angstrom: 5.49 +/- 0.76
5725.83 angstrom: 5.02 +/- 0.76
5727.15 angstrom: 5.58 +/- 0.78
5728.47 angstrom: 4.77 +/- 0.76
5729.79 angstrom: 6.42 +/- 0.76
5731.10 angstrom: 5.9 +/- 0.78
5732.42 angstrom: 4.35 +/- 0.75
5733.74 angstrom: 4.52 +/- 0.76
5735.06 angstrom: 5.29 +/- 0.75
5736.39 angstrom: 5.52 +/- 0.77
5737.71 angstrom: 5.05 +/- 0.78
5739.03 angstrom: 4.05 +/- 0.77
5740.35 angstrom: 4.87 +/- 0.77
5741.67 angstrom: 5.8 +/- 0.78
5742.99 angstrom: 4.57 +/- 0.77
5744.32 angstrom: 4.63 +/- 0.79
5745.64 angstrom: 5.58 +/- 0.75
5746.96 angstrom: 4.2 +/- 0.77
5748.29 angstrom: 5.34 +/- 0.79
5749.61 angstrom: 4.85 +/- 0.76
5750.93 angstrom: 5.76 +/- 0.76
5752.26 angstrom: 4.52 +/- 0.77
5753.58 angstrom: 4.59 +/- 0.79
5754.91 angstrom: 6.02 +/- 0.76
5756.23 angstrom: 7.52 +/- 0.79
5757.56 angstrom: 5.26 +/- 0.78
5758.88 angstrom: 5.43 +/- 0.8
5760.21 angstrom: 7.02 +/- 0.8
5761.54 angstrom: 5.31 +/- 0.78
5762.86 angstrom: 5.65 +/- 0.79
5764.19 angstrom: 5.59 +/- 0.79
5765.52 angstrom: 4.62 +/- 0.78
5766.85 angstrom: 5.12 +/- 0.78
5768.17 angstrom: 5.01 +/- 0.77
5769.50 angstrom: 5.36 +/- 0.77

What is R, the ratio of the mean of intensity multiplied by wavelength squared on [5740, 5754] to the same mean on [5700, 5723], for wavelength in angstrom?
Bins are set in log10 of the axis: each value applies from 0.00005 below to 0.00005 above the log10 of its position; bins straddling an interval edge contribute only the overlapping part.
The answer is 1.01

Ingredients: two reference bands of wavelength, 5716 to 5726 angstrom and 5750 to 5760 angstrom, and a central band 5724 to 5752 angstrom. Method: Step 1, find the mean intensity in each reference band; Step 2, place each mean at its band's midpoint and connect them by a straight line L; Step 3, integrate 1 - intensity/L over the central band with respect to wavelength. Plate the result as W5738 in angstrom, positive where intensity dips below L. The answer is 1.0 angstrom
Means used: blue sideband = 5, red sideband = 5.63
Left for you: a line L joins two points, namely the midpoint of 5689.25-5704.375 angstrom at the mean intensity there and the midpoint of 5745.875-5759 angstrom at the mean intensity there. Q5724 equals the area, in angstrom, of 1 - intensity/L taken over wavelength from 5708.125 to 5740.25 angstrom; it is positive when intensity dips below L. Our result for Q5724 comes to 1.2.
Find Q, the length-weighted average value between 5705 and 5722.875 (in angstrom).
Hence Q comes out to 4.94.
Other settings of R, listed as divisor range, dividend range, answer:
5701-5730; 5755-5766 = 1.17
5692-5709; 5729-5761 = 1.04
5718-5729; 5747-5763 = 1.08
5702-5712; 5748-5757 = 1.15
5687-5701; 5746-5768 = 1.08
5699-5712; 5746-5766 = 1.13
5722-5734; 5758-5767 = 1.08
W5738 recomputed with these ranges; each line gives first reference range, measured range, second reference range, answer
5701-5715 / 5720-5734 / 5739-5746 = -0.5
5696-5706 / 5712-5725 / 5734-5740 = 0.0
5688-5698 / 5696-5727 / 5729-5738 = 0.8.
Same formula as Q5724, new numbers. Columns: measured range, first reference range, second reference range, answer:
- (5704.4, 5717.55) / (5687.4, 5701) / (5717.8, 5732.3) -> 0.7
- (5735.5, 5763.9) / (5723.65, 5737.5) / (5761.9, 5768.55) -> -0.4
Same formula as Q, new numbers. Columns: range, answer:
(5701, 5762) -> 5.17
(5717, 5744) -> 5.09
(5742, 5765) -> 5.4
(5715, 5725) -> 4.99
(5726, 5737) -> 5.28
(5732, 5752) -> 4.96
